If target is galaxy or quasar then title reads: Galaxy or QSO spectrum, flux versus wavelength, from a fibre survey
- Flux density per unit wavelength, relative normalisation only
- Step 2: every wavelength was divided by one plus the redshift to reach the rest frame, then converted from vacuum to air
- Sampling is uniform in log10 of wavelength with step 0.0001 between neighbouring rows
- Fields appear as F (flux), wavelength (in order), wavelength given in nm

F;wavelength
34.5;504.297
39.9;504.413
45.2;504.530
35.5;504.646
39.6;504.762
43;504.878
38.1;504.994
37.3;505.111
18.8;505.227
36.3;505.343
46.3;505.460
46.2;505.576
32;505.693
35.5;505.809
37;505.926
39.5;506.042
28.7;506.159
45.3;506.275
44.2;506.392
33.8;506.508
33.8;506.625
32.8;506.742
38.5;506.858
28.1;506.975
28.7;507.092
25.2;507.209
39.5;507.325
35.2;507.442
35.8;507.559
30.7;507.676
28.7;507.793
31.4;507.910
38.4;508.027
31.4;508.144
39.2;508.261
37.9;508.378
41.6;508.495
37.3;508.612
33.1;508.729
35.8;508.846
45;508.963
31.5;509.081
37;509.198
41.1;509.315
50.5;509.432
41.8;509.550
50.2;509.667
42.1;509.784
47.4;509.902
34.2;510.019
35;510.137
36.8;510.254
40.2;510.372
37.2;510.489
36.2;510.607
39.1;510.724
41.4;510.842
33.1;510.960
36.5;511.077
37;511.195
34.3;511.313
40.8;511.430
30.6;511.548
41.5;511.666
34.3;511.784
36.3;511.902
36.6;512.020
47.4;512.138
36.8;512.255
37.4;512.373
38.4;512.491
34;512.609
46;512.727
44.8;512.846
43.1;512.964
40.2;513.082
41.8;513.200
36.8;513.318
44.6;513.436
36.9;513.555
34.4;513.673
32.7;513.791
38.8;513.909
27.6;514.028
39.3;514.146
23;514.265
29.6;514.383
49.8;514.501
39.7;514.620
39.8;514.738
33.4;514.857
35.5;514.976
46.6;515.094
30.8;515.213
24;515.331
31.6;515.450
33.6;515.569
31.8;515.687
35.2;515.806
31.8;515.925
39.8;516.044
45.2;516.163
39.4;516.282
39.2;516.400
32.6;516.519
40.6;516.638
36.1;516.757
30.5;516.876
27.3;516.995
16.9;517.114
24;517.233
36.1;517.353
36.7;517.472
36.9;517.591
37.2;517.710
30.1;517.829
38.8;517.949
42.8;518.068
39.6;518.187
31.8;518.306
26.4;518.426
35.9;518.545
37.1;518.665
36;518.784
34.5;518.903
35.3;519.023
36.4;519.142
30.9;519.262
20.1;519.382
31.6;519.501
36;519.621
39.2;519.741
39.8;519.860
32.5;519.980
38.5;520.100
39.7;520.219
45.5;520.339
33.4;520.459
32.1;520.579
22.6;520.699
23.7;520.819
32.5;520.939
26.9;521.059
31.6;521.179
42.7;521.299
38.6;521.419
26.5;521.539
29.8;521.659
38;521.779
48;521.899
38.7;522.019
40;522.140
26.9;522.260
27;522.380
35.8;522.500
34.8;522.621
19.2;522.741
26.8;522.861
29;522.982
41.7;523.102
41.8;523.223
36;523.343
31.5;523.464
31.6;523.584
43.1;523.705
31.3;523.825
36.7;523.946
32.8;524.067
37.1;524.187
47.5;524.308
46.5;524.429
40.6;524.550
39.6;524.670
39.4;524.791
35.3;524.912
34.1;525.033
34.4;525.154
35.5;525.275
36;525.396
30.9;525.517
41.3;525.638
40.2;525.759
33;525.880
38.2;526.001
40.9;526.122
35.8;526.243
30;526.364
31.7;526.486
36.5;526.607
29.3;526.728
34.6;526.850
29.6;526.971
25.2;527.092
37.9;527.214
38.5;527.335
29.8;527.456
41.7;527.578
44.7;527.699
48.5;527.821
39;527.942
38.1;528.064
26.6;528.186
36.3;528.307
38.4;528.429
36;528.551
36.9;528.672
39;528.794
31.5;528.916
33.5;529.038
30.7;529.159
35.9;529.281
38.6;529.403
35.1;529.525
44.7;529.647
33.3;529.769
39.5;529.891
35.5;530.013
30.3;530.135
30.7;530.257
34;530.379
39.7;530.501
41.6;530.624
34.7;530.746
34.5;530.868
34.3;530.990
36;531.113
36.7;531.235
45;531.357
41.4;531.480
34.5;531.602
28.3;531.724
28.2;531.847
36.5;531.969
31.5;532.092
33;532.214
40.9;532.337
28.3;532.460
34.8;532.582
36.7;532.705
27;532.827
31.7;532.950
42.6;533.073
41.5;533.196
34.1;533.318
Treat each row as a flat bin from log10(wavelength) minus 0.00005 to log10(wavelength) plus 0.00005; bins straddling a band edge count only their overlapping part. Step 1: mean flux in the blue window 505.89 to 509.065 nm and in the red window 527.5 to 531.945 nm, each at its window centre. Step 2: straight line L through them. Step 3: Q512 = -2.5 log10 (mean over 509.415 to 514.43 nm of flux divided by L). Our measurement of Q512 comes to -0.08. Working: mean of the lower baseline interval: 35.4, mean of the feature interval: 38.2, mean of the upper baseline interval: 36.5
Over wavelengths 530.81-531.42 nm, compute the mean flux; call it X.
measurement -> 37.3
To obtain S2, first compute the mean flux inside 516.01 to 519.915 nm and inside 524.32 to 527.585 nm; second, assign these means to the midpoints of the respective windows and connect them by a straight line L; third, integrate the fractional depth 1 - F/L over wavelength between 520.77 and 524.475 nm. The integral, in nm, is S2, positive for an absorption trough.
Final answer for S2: 0.07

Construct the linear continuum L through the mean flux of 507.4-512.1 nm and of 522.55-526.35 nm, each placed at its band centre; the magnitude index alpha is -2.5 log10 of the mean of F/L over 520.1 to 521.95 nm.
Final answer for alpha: 0.07 mag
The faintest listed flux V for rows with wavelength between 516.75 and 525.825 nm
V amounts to 16.9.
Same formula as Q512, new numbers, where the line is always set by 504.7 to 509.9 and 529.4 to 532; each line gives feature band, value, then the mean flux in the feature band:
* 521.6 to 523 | 0.11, 32.9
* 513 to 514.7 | -0.01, 36.9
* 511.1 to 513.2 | -0.06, 38.8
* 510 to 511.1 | -0.01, 37.1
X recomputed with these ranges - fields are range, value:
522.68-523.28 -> 31.7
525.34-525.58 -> 33.5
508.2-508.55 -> 39.5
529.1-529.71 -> 37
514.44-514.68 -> 44.7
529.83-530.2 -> 35.1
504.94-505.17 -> 37.5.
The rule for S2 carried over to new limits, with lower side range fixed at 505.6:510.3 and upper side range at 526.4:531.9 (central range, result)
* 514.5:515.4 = 0.00 nm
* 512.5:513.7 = -0.12 nm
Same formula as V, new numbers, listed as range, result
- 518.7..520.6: 20.1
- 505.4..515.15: 23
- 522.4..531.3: 19.2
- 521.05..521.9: 26.5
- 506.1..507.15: 28.1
